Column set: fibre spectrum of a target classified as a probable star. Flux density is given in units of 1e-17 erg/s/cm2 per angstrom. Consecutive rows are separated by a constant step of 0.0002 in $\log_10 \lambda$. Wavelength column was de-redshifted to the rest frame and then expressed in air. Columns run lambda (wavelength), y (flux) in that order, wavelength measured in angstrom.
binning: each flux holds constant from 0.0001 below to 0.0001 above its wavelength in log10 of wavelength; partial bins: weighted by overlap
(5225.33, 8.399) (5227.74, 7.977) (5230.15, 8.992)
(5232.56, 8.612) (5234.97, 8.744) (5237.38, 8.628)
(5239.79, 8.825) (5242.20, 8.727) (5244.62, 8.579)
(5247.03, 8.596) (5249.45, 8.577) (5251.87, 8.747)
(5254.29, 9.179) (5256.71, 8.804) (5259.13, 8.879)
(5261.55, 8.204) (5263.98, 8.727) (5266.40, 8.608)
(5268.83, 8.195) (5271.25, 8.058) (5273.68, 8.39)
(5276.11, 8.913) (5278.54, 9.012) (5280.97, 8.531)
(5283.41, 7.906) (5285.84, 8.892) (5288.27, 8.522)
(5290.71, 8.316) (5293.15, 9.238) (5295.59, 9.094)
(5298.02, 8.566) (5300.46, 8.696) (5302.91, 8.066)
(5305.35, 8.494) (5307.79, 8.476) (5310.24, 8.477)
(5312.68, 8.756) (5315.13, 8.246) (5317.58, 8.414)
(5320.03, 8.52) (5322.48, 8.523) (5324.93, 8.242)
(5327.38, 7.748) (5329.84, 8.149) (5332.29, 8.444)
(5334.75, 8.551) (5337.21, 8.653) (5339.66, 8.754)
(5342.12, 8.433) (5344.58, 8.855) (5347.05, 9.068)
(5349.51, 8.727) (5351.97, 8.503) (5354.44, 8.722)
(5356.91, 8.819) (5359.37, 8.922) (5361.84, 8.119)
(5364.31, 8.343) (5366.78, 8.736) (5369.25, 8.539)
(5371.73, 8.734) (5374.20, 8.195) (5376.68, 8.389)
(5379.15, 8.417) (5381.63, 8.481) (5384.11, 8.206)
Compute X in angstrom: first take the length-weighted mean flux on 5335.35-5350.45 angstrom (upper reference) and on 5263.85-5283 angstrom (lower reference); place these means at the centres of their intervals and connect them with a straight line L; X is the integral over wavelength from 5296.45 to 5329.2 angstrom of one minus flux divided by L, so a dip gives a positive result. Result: 0.90 angstrom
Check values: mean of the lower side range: 8.52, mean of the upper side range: 8.74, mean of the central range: 8.41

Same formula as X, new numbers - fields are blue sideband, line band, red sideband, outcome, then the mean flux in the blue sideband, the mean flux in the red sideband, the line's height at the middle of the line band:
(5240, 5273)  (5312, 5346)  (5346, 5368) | 0.8 angstrom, 8.61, 8.66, 8.65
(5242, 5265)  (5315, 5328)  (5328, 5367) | 0.5 angstrom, 8.7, 8.6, 8.62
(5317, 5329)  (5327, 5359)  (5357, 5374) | -0.7 angstrom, 8.28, 8.56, 8.41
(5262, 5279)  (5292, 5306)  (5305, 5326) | -0.4 angstrom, 8.52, 8.46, 8.48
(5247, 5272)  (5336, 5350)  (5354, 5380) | -0.3 angstrom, 8.61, 8.54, 8.55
